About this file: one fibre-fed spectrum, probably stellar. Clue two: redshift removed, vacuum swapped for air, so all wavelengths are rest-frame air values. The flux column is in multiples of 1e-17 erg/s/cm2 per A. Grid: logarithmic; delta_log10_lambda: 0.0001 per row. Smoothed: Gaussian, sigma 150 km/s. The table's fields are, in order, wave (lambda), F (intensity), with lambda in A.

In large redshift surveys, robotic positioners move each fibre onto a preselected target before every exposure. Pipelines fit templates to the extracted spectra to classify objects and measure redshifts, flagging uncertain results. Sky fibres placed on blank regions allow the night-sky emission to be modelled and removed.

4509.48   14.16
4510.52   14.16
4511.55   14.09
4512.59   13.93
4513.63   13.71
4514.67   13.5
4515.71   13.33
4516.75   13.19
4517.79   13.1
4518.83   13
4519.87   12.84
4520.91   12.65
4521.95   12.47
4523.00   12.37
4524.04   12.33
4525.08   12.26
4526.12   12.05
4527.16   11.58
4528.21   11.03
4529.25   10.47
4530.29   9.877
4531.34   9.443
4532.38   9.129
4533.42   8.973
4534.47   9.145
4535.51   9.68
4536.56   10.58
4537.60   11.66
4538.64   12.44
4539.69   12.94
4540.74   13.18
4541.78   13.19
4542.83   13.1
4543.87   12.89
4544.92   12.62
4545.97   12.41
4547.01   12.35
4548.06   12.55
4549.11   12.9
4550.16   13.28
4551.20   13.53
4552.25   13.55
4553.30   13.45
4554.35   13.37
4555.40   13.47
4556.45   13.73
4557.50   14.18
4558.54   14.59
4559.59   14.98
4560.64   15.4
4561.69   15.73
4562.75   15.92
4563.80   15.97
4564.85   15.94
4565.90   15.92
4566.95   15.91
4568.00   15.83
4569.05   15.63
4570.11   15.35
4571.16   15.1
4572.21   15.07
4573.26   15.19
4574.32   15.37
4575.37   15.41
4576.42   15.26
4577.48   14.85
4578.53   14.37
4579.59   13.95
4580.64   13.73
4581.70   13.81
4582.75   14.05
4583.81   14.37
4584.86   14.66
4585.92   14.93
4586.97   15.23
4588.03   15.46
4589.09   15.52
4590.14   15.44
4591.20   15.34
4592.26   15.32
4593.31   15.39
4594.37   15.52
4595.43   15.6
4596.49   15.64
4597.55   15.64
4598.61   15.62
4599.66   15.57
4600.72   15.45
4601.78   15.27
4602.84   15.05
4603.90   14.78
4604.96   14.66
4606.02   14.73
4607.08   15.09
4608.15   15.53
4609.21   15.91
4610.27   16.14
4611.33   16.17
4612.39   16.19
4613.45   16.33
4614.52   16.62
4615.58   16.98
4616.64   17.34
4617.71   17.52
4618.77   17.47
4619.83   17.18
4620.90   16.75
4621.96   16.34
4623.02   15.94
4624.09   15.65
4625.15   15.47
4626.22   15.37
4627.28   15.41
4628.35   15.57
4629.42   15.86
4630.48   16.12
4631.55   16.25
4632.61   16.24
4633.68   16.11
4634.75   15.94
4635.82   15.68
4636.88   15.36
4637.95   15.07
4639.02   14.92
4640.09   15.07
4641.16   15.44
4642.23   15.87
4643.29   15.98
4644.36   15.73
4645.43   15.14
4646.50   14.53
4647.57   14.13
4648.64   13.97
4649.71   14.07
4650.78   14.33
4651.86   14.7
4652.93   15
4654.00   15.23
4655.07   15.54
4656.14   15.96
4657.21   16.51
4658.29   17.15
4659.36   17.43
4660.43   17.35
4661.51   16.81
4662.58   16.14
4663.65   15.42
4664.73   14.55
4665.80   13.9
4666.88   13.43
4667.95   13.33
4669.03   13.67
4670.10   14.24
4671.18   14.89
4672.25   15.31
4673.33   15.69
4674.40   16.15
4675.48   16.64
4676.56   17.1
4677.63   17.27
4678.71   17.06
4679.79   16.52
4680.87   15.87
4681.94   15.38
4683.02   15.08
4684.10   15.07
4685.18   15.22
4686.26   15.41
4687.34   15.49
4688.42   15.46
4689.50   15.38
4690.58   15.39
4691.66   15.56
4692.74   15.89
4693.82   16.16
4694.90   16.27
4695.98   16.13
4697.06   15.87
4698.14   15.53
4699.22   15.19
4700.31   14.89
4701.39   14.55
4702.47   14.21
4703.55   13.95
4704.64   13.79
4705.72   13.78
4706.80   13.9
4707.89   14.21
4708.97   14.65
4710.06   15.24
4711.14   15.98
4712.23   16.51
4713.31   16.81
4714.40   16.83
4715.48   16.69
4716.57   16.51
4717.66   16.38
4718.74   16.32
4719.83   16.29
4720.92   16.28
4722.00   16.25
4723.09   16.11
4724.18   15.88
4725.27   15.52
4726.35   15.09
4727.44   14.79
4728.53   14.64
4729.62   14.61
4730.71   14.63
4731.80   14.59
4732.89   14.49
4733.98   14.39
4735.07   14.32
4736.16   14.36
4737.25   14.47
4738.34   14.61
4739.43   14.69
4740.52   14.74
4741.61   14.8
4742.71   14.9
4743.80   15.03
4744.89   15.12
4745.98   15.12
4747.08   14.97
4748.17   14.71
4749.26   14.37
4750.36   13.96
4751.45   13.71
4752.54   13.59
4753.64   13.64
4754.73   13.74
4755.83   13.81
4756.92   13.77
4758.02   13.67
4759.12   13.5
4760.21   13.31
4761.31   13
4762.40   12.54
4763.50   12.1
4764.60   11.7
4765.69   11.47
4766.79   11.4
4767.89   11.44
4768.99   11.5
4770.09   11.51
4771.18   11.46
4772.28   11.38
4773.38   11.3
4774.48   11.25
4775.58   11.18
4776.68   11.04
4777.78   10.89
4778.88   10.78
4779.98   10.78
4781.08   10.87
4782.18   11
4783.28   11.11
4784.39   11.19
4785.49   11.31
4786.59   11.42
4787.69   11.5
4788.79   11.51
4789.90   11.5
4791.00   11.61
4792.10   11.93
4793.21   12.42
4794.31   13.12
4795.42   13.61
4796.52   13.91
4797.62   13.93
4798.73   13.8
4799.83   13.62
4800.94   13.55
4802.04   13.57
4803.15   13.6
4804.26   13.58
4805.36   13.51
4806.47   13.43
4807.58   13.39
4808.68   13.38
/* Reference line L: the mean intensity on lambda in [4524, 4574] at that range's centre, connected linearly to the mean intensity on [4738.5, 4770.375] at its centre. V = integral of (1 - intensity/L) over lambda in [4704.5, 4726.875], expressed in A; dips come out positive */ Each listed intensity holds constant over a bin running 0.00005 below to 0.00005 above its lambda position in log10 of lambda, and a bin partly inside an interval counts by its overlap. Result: -3.7 A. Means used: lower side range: 13.1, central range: 15.7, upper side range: 13.5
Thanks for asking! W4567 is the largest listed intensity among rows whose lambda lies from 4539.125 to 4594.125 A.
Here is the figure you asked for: 15.97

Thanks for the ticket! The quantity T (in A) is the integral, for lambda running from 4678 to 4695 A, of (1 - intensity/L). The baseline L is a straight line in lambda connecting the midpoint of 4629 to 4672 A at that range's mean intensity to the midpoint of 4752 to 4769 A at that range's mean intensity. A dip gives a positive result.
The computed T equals -1.4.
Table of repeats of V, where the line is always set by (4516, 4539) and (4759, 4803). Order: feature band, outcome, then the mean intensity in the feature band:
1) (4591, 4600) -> -3.1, 15.5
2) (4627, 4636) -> -3.3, 15.9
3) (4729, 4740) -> -2.4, 14.5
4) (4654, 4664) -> -4.0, 16.4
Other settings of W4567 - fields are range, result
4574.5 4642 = 17.52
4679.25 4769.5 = 16.83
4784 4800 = 13.93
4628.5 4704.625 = 17.43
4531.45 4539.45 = 12.44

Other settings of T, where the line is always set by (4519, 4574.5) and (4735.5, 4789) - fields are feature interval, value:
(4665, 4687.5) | -4.27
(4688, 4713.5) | -4.62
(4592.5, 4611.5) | -3.49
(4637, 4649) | -1.99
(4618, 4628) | -2.47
